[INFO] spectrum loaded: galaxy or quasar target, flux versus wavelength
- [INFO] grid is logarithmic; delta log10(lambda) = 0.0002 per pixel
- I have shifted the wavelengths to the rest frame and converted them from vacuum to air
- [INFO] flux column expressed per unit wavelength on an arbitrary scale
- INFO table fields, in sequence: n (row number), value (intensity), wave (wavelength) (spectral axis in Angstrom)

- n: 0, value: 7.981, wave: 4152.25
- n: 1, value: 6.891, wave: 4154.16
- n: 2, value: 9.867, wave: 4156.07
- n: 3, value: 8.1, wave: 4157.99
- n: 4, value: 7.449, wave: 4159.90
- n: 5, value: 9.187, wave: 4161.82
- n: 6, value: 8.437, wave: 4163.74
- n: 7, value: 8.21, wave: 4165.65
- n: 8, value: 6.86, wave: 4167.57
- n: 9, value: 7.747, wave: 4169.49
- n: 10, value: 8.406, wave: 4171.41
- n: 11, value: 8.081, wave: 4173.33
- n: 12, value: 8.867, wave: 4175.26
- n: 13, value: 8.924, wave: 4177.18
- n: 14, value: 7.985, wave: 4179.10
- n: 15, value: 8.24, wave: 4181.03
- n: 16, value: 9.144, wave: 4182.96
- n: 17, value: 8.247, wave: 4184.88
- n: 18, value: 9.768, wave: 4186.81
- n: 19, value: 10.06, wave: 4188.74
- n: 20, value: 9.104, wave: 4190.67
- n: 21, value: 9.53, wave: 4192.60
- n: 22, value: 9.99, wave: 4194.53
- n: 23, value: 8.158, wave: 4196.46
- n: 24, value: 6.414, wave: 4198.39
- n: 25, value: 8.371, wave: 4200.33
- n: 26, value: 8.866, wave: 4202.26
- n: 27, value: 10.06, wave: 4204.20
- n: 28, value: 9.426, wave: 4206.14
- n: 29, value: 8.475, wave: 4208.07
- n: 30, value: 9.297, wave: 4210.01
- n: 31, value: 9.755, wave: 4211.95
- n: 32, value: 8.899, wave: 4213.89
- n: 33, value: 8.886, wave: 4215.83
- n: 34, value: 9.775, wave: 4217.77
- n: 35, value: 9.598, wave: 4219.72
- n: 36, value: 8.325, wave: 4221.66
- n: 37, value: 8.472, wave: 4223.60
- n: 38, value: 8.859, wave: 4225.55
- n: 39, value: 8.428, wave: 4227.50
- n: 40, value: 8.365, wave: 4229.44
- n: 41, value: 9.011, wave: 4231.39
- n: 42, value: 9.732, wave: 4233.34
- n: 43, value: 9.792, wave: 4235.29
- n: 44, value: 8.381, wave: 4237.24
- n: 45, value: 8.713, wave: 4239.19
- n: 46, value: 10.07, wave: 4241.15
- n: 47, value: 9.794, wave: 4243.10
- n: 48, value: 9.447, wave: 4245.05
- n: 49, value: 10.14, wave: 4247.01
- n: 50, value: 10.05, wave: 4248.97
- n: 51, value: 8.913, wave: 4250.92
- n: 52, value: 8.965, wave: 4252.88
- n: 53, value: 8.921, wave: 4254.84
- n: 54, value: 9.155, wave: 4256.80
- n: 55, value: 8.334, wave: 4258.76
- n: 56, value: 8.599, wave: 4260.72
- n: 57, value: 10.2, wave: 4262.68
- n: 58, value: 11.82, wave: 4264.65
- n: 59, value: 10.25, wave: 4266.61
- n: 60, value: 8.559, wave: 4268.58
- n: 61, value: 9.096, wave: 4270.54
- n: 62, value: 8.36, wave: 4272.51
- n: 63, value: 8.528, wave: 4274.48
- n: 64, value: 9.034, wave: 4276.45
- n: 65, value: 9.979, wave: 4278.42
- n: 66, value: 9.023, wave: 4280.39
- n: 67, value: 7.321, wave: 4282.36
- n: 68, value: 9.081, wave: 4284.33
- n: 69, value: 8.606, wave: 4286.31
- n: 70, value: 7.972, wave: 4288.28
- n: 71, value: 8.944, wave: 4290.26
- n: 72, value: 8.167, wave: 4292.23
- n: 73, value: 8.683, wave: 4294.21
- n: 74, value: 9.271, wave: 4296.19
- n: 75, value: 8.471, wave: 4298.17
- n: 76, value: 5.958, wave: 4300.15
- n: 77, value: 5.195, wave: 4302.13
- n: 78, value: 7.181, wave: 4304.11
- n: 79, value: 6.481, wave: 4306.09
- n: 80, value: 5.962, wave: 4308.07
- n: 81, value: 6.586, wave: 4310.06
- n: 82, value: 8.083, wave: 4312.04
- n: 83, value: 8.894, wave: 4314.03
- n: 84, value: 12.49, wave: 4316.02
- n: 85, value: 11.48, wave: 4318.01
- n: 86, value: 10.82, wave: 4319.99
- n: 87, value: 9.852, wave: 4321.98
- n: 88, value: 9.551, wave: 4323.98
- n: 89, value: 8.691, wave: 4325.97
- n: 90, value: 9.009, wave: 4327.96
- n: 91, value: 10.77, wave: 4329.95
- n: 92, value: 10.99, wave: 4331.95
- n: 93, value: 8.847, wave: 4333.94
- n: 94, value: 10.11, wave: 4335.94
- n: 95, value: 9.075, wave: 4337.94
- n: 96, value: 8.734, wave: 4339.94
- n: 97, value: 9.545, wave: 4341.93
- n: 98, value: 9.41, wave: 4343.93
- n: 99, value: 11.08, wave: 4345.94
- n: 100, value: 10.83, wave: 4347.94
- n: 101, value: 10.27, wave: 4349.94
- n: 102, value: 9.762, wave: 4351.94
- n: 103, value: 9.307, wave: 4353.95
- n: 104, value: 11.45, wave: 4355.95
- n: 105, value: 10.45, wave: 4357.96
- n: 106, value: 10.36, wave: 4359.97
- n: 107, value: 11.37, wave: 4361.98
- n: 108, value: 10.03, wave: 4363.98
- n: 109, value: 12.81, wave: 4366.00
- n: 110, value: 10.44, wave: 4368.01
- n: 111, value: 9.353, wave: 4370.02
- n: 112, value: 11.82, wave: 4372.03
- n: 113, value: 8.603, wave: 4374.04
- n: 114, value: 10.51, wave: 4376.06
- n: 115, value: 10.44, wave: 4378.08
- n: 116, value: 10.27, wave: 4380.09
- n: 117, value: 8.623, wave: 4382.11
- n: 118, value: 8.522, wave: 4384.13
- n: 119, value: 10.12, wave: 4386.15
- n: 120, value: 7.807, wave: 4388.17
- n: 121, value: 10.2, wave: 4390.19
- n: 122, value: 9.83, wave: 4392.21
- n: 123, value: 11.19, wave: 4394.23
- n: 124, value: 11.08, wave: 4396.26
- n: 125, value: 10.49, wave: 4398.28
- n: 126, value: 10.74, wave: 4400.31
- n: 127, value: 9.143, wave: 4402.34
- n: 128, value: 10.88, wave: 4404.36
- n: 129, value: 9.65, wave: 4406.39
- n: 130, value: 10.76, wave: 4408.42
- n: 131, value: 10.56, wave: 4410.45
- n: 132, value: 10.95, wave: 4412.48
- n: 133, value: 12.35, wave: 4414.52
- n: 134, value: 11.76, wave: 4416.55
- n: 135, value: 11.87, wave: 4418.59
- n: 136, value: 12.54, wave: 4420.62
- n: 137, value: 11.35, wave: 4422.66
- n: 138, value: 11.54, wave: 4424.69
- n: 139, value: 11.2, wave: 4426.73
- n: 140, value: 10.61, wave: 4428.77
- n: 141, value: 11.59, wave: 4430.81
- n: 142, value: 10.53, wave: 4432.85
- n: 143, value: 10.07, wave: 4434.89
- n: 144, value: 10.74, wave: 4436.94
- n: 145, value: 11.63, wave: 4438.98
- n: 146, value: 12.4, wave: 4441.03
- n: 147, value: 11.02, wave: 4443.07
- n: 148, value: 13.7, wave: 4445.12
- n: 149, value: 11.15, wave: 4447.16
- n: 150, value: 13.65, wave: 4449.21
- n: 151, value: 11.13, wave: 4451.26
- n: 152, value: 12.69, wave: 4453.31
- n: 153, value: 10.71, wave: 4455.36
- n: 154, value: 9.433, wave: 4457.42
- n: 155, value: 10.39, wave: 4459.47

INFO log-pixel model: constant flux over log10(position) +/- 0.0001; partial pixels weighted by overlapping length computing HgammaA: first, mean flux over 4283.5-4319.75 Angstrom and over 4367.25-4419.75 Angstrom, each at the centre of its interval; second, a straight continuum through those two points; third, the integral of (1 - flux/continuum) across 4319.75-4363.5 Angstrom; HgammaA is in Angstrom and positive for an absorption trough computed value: -4.1 Angstrom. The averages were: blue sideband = 8.25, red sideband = 10.3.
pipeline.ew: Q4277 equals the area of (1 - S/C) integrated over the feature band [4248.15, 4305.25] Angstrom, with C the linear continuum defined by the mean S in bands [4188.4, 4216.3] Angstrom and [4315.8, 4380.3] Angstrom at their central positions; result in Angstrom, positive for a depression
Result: 5.4 Angstrom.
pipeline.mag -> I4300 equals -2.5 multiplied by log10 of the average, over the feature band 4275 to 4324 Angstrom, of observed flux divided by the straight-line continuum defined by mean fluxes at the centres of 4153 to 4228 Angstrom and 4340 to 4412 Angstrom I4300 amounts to 0.13 mag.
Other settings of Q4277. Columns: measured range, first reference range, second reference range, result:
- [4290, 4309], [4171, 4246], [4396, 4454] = 4.9 Angstrom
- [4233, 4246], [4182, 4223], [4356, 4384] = -0.1 Angstrom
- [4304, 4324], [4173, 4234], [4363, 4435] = 2.0 Angstrom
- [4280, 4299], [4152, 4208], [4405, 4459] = 2.4 Angstrom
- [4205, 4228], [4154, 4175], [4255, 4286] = -1.0 Angstrom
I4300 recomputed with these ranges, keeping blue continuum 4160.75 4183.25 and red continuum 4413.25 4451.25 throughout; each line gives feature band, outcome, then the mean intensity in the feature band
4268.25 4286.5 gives 0.10 mag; 8.77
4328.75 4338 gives 0.04 mag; 10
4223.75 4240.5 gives 0.02 mag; 8.91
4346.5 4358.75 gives 0.02 mag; 10.4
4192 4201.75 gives 0.02 mag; 8.48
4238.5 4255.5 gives -0.02 mag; 9.47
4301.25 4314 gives 0.43 mag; 6.77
